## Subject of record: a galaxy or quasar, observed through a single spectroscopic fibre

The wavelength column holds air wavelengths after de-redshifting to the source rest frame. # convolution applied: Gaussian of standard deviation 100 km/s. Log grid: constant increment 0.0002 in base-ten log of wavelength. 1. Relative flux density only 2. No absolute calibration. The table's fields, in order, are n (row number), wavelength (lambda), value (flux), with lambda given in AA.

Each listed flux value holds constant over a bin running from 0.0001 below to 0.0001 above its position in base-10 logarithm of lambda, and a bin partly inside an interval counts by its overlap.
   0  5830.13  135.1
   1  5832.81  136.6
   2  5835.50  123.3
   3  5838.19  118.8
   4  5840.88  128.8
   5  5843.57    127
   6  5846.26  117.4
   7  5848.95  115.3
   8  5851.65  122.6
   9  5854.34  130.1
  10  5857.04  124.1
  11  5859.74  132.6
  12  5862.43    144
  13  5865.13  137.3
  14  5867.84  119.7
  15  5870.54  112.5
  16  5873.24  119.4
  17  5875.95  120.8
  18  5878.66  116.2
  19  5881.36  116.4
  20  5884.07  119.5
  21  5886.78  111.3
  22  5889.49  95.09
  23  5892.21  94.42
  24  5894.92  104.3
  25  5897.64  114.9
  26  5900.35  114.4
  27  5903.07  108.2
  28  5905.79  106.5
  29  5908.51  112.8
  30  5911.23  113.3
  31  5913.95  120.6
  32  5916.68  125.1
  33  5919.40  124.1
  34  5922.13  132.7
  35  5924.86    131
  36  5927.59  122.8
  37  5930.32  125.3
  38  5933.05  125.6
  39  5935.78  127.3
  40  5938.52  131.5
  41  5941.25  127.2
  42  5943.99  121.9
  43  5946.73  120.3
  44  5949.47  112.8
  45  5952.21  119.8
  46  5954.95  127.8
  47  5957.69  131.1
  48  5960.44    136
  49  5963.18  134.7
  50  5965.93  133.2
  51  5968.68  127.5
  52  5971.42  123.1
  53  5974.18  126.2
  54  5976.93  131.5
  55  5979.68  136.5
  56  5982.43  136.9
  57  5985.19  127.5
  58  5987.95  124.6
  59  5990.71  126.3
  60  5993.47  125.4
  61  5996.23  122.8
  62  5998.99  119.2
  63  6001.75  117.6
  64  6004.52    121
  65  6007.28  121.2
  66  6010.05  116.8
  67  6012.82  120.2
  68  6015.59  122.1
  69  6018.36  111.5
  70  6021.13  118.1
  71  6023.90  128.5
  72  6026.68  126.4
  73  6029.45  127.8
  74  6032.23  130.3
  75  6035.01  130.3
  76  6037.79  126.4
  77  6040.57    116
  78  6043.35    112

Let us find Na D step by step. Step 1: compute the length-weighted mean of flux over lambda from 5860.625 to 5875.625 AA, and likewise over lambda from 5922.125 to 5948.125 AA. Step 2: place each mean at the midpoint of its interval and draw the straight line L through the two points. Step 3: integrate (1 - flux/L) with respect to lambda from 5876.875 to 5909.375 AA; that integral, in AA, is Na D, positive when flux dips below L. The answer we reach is 4.3 AA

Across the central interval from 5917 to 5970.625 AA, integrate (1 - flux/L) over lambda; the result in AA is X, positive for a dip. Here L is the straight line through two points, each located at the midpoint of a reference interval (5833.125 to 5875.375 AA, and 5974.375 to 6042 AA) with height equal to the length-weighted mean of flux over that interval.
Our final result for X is -1.0 AA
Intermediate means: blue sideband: 125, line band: 127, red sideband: 124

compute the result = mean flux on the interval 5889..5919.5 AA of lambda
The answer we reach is 111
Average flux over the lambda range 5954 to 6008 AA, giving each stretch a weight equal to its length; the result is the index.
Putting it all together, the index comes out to 128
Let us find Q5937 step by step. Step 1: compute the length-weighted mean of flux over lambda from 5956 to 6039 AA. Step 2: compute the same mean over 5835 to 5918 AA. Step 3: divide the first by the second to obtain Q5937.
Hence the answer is 1.1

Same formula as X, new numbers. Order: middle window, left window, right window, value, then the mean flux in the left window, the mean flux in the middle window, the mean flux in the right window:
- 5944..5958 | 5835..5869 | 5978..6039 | 0.4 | 126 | 122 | 124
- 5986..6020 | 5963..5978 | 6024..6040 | 2.0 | 129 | 121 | 128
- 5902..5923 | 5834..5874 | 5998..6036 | 1.1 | 125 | 118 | 122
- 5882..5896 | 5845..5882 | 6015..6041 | 2.1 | 124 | 106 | 124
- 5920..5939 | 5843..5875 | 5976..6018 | -0.5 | 125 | 128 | 124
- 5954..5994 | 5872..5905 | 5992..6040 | -3.8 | 111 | 130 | 123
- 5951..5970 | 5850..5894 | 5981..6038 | -1.2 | 120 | 130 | 124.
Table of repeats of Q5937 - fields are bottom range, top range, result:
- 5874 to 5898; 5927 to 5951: 1.12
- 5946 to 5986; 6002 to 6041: 0.95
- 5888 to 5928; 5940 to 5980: 1.11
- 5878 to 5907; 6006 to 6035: 1.12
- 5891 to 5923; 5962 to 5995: 1.13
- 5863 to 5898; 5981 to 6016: 1.08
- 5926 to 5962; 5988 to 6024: 0.96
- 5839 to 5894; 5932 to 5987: 1.07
